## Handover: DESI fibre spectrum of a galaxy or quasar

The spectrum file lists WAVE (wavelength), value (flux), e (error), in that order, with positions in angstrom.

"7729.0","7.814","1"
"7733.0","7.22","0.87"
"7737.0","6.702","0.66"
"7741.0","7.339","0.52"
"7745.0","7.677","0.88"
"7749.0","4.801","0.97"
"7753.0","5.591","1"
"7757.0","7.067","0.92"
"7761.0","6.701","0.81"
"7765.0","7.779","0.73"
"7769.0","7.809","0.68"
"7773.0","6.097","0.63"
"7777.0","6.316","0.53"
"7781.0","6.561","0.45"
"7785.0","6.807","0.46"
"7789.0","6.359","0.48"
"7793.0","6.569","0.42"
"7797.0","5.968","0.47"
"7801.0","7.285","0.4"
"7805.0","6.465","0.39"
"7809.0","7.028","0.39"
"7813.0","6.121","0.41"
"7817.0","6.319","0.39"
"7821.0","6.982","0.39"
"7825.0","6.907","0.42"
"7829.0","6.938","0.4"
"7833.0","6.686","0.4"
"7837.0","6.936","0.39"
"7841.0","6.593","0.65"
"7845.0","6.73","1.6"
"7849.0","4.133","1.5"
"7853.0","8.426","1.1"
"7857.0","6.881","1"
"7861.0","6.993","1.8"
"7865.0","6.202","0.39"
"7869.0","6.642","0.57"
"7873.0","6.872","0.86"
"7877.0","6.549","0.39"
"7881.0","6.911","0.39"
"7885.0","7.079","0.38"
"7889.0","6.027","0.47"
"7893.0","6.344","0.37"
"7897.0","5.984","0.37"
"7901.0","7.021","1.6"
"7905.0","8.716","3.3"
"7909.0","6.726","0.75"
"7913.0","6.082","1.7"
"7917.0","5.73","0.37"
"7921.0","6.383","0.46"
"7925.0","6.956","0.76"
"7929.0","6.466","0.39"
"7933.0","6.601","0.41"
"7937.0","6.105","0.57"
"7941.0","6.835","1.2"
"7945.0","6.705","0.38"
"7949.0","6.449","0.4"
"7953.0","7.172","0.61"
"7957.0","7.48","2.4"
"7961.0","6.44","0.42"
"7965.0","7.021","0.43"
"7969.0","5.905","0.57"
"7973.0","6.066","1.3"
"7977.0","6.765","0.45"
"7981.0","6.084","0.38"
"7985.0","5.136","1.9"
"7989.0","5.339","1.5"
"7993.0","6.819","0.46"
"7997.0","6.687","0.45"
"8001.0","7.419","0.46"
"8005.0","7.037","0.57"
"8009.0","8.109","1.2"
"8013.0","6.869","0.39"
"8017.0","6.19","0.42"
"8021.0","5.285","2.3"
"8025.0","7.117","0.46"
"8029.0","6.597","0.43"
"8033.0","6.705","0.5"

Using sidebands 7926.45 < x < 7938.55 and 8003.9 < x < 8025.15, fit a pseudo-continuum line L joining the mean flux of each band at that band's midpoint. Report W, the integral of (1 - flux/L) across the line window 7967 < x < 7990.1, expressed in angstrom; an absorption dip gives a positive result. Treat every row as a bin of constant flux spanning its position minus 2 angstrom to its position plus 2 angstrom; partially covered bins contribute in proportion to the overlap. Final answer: 2.4 angstrom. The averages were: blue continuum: 6.43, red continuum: 6.73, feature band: 5.9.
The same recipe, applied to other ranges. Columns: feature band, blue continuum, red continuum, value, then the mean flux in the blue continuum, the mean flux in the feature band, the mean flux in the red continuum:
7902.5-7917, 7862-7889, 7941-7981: -0.7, 6.67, 6.97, 6.65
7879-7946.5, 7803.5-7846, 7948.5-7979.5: 0.5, 6.7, 6.63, 6.66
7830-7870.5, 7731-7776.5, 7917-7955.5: 0.3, 6.78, 6.63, 6.59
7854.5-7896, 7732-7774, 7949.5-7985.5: -0.1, 6.81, 6.66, 6.51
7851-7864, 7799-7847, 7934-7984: -1.2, 6.75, 7.34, 6.56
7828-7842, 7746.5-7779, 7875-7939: -0.5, 6.54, 6.79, 6.6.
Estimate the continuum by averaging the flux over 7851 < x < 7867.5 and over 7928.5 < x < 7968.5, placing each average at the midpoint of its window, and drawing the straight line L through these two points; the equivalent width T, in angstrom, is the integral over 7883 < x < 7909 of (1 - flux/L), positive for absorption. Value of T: 0.3 angstrom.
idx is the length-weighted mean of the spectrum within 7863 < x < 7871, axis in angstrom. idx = 6.42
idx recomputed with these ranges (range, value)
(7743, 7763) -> 6.37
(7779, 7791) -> 6.58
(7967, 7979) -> 6.25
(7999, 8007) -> 7.23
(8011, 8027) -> 6.37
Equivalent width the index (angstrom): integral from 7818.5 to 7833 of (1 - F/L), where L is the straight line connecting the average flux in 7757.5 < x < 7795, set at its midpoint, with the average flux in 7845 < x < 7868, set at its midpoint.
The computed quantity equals -0.5 angstrom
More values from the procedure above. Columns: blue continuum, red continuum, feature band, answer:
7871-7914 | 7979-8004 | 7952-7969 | -1.2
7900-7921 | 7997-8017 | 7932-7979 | 2.3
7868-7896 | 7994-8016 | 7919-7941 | 0.9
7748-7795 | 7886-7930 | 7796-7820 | 0.0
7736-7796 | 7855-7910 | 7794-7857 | 0.8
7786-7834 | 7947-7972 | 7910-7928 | 1.0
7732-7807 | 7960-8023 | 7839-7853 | 0.9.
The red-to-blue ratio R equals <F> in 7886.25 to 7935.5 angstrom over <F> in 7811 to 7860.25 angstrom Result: 0.99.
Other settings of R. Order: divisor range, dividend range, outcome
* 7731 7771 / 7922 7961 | 0.98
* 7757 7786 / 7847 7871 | 0.95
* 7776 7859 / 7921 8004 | 0.99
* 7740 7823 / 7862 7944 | 1.00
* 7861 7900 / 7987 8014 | 1.05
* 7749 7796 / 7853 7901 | 1.01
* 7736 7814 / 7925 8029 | 0.99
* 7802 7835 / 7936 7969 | 1.01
